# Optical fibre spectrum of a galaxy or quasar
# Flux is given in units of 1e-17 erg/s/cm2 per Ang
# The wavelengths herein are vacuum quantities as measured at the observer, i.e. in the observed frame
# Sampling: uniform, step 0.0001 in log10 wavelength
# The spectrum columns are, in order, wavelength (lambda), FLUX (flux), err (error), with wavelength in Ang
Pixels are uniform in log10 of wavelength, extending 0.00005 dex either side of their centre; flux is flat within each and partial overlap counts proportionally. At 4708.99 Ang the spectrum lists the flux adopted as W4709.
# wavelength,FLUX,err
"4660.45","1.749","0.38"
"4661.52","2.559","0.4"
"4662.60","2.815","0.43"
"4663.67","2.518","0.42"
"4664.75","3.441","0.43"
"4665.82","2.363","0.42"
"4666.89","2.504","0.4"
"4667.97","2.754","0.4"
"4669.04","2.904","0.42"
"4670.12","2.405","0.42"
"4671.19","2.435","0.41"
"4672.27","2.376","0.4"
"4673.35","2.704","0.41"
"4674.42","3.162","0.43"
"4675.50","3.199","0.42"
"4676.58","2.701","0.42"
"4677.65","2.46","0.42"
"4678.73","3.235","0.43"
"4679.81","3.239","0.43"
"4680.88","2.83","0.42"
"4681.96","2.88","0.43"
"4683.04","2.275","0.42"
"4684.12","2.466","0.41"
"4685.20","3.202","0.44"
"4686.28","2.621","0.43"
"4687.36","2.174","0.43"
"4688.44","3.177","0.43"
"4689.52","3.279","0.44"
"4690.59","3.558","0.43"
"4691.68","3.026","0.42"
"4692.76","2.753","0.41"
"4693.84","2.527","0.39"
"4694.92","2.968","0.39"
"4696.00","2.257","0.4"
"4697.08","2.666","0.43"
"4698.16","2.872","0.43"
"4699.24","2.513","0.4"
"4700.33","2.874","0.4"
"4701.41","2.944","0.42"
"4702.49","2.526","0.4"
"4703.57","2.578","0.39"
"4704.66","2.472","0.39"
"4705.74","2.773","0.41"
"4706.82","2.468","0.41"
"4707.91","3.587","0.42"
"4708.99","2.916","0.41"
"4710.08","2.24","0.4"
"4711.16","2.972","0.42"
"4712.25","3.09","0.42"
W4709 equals 2.916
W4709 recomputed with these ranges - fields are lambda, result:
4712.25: 3.09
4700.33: 2.874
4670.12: 2.405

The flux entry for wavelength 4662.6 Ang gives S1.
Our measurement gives 2.815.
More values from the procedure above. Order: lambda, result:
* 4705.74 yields 2.773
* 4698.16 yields 2.872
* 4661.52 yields 2.559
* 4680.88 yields 2.83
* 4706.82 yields 2.468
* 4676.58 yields 2.701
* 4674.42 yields 3.162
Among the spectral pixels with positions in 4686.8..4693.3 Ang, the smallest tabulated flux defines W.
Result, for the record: 2.174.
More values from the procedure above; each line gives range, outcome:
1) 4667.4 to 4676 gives 2.376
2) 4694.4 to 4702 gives 2.257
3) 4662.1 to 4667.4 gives 2.363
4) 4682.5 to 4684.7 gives 2.275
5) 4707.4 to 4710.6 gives 2.24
